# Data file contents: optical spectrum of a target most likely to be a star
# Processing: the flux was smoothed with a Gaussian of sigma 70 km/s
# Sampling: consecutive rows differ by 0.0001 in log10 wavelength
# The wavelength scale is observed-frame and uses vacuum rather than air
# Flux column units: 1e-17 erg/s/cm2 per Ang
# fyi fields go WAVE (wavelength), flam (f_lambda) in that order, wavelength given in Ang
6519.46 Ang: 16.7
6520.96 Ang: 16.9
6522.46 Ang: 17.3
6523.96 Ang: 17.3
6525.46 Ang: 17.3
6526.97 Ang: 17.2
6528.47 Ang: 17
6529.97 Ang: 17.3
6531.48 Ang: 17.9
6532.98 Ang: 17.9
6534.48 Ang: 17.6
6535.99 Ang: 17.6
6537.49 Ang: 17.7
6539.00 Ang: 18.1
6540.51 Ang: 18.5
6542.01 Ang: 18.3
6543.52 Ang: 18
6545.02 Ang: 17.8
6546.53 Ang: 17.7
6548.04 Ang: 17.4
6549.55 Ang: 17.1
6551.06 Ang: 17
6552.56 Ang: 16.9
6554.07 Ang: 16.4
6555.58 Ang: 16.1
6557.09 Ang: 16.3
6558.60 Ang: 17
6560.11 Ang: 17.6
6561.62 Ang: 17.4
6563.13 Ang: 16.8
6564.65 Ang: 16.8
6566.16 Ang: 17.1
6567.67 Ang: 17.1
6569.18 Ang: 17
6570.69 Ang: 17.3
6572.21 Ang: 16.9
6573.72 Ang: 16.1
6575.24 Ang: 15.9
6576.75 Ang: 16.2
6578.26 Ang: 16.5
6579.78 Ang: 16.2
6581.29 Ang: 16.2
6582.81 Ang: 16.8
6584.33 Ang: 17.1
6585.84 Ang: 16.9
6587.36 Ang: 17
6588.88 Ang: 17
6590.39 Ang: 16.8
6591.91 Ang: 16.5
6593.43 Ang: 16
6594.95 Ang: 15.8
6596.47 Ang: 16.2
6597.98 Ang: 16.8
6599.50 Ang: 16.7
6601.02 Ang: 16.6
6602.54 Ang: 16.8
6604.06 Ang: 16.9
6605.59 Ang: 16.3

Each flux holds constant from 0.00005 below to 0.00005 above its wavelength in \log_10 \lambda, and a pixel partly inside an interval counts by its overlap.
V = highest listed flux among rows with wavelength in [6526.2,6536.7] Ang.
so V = 17.9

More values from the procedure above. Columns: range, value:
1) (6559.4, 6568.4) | 17.6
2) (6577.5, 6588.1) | 17.1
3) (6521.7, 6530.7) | 17.3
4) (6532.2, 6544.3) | 18.5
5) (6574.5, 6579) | 16.5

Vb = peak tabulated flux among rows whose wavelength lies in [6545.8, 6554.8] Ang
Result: 17.7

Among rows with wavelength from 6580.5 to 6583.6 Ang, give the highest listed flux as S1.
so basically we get 16.8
